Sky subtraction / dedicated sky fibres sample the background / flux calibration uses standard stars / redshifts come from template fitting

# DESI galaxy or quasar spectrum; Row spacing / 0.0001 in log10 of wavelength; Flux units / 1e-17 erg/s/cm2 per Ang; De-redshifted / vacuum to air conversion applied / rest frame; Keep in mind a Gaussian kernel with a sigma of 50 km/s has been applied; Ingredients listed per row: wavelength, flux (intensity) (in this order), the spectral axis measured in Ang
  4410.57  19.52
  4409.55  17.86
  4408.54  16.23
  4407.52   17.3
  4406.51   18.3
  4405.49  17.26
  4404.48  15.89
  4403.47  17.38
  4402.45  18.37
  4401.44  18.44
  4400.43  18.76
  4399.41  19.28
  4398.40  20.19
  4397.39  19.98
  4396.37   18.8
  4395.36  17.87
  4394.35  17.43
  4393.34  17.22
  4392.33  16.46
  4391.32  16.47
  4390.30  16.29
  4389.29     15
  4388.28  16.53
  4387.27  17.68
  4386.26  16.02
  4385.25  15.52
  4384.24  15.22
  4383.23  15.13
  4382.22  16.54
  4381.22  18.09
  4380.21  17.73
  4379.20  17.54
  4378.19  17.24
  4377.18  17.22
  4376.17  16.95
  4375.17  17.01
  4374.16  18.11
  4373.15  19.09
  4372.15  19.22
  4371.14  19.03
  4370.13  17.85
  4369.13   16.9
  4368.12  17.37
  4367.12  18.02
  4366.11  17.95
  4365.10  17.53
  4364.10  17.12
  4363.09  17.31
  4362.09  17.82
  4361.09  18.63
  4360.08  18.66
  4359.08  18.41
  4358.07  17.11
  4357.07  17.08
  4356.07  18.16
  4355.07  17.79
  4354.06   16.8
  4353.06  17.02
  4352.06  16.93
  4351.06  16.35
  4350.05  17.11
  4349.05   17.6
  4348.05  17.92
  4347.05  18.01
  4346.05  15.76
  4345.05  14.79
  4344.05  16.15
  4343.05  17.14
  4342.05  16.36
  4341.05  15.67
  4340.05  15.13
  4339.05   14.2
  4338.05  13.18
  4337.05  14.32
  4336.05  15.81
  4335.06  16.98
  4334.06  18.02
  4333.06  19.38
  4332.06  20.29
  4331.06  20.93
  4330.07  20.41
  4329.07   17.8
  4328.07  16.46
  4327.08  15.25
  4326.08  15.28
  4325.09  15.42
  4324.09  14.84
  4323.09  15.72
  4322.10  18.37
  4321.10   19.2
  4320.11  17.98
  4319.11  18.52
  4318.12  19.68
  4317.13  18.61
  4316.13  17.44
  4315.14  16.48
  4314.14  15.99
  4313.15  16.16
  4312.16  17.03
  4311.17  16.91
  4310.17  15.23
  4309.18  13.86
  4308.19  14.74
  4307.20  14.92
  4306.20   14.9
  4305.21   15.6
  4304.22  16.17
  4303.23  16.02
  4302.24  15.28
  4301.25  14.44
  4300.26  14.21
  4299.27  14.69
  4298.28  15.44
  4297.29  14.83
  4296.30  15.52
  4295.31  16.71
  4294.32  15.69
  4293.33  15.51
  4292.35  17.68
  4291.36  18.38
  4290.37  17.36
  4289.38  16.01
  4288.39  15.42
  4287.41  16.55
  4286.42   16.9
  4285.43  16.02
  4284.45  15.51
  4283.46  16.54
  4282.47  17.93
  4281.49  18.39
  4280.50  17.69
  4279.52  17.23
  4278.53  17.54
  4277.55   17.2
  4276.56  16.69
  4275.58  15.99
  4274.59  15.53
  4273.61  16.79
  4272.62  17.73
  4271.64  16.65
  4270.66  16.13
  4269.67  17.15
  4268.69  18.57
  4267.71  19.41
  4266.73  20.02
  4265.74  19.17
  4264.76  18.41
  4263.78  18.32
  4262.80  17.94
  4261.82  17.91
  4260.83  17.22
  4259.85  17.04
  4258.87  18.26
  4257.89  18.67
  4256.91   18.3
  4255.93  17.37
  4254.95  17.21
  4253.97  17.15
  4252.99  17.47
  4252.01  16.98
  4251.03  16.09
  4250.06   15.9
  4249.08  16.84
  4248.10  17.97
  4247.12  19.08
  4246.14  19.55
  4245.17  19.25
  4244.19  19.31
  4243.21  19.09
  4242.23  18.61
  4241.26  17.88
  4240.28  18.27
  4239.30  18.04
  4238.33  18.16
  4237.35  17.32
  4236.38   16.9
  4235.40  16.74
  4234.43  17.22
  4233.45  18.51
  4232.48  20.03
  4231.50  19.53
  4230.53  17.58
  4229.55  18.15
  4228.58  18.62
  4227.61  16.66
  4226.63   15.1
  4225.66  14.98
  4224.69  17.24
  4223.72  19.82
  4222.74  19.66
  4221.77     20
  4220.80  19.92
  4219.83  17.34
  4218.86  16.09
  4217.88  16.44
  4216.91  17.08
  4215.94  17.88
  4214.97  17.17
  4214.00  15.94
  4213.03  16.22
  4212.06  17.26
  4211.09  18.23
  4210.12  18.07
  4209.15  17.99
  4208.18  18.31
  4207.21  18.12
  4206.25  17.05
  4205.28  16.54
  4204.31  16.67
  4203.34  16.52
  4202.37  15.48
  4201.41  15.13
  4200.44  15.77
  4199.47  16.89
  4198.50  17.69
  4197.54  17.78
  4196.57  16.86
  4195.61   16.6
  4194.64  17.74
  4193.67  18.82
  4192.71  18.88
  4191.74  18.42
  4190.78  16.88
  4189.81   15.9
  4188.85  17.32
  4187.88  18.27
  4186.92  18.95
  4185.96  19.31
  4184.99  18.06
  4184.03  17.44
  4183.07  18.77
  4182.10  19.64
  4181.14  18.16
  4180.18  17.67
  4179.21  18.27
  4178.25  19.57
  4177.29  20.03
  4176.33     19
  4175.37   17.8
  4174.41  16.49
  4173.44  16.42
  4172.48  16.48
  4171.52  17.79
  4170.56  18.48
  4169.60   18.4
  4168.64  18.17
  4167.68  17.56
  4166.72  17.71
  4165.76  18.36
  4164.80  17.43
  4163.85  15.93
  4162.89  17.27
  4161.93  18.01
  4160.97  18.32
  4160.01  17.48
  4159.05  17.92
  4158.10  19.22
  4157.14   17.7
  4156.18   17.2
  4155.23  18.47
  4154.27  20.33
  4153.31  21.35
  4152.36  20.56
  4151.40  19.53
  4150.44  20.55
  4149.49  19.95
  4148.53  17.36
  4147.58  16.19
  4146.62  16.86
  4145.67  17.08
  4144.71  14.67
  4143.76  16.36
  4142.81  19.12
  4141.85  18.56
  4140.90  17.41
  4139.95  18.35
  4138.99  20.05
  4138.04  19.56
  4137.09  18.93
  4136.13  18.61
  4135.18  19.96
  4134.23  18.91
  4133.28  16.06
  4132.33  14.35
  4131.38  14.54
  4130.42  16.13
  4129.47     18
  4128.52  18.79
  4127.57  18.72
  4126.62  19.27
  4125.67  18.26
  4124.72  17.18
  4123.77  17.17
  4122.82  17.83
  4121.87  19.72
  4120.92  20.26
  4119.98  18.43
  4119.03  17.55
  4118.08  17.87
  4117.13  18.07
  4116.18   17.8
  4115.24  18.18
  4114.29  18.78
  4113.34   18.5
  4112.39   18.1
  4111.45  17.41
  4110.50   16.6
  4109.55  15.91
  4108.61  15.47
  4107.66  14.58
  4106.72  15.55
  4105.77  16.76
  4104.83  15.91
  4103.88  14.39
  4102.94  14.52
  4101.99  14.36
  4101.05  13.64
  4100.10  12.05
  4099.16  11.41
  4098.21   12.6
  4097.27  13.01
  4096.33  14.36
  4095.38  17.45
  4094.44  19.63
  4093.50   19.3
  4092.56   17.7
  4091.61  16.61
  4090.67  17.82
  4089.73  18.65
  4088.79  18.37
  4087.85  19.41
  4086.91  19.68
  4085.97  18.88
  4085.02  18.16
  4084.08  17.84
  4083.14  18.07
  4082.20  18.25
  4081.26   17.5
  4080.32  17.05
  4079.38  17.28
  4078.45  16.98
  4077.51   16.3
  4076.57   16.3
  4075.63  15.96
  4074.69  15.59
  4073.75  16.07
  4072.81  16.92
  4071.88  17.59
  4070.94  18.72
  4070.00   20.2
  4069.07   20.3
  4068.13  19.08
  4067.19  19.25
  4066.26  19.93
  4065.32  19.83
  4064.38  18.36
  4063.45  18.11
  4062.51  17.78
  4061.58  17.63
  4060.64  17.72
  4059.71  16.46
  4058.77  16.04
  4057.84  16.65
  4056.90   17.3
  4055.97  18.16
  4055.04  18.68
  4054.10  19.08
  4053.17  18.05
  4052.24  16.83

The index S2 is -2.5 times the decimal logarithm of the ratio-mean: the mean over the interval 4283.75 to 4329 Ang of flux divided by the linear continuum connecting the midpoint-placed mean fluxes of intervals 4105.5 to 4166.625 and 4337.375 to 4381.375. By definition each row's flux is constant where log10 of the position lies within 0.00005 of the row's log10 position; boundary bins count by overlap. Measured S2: 0.07 mag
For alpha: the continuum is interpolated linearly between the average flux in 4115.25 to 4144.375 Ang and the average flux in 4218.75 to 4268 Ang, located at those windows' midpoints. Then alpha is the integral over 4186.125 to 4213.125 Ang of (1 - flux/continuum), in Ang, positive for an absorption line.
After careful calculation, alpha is 1.0 Ang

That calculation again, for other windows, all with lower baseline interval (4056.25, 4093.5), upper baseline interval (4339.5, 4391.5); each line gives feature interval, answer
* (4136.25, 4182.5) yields -1.4 Ang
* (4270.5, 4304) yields 1.9 Ang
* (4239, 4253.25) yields -0.5 Ang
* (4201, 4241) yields -0.1 Ang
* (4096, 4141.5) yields 2.2 Ang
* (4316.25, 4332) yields -0.4 Ang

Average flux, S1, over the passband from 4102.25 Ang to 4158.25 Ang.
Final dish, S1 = 17.8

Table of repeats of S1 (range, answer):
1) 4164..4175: 17.5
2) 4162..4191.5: 17.9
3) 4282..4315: 15.9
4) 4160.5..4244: 17.7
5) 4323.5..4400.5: 17.2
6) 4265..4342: 16.7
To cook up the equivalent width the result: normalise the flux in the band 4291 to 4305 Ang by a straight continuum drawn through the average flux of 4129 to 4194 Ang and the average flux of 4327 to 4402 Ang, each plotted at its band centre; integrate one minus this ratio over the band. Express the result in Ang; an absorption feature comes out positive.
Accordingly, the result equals 1.5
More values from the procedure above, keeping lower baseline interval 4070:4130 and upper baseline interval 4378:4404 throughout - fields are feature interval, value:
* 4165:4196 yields -1.6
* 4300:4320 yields 1.3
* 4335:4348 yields 1.2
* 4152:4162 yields -1.0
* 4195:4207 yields 0.4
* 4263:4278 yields -0.3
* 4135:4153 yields -1.3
